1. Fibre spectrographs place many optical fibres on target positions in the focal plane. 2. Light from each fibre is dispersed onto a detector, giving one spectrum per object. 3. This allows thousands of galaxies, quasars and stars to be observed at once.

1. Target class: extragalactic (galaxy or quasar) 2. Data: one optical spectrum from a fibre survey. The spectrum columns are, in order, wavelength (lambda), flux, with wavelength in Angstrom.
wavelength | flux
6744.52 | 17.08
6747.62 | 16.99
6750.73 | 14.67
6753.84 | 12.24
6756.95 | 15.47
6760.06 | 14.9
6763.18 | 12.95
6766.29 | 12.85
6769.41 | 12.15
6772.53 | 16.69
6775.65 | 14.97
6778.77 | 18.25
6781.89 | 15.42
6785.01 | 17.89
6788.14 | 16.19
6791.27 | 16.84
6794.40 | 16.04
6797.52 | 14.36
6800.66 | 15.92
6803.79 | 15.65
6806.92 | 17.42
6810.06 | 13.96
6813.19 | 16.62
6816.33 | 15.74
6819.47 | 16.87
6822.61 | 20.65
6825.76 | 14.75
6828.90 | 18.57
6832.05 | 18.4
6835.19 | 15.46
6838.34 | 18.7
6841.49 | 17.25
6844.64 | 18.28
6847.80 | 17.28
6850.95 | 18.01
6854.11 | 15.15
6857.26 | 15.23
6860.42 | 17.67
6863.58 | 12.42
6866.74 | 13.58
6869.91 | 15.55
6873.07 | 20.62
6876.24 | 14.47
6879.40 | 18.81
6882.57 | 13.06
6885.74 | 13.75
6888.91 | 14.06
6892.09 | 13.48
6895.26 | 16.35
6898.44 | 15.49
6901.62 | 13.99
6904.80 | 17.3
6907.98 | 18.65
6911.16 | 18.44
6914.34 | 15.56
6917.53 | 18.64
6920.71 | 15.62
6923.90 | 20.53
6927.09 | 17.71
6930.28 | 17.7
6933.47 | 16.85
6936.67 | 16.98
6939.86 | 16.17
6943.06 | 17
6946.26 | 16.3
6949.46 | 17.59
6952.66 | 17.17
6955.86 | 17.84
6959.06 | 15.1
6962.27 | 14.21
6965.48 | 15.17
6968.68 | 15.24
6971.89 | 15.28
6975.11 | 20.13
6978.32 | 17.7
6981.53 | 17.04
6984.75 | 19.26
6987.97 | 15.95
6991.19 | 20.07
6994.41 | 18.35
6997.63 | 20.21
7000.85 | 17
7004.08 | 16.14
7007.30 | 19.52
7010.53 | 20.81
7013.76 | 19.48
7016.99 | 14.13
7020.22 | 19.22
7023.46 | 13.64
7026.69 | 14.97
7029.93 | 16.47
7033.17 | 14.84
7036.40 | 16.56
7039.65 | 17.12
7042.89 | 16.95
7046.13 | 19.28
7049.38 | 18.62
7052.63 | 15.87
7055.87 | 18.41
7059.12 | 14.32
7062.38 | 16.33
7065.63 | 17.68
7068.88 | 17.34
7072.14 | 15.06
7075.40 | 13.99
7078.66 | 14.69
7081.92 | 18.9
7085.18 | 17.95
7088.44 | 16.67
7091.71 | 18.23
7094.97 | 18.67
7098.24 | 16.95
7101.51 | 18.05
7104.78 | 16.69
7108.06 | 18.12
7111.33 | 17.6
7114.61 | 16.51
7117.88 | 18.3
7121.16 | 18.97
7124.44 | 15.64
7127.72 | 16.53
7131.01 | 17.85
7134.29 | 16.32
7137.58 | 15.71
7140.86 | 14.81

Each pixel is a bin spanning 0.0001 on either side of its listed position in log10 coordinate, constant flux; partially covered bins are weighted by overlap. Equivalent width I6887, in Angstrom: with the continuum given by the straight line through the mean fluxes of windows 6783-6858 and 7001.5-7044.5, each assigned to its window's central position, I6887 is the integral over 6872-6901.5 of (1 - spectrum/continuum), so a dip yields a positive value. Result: 2.4 Angstrom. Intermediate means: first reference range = 16.7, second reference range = 16.9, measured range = 15.4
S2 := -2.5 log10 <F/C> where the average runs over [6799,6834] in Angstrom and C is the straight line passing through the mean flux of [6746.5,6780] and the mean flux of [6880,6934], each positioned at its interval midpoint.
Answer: -0.10 mag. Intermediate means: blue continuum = 14.7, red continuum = 16.3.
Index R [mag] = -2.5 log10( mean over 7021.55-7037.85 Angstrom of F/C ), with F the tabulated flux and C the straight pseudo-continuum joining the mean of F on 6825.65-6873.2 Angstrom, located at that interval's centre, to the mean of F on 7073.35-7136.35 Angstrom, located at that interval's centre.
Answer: 0.11 mag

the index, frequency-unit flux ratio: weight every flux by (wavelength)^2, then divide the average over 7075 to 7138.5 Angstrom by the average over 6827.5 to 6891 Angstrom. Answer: 1.13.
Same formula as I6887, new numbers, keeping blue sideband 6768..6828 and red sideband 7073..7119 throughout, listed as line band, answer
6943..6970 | 0.9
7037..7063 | -0.1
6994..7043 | -0.8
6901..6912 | -0.5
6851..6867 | 1.1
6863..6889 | 1.8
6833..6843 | -0.6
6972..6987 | -1.2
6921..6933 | -1.1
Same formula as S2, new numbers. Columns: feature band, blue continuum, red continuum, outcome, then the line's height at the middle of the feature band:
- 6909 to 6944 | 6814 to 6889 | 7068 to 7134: -0.05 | 16.7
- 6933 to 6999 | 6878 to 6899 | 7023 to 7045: -0.11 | 15.5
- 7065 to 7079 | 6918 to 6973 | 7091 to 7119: 0.11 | 17.4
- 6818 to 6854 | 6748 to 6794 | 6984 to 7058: -0.12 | 15.8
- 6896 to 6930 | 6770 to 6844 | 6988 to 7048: -0.01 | 17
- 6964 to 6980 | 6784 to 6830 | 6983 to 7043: 0.03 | 17.2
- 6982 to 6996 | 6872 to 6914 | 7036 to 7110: -0.11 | 16.6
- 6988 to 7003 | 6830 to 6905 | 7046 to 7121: -0.11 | 16.7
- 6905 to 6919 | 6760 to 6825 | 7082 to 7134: -0.08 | 16.5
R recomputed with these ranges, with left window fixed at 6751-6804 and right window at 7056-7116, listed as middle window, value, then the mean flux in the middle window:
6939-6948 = -0.03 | 16.5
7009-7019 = -0.10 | 18.2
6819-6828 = -0.14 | 17.6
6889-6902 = 0.07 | 14.8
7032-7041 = 0.03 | 16.2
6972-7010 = -0.12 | 18.3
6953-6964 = 0.02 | 15.9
